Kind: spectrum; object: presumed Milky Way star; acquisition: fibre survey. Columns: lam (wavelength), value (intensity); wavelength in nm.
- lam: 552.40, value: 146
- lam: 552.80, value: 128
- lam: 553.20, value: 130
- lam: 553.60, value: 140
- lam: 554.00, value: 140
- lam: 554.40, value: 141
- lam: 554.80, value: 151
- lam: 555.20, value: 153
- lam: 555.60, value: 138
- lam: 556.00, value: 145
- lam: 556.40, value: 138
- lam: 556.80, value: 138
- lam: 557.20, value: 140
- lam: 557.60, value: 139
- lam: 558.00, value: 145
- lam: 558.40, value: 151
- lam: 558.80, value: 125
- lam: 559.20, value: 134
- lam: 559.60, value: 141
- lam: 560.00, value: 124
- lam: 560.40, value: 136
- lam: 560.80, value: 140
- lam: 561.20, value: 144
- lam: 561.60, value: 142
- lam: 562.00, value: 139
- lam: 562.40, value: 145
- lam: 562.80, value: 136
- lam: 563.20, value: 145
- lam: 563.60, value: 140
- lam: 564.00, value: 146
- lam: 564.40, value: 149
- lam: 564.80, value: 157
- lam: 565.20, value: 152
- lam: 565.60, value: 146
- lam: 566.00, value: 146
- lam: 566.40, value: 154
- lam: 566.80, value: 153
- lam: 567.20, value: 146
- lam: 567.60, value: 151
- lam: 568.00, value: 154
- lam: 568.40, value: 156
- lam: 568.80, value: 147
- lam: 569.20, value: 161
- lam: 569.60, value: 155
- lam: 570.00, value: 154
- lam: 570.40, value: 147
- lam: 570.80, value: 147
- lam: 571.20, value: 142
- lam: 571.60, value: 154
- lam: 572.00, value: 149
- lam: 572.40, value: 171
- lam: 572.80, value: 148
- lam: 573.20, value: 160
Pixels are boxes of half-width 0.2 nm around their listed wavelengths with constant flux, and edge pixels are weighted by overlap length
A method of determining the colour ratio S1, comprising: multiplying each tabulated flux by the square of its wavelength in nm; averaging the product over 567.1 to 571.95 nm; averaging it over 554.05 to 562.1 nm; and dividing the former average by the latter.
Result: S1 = 1.12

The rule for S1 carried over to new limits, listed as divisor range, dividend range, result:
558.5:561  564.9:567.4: 1.14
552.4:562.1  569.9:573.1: 1.14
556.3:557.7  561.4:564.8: 1.06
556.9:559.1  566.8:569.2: 1.13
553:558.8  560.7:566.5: 1.06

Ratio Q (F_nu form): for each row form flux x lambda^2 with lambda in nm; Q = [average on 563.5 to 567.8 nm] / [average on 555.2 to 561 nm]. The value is 1.1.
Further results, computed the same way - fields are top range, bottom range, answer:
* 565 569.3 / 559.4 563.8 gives 1.11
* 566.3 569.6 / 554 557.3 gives 1.12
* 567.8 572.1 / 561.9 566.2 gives 1.06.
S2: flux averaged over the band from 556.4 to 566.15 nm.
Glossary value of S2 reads 142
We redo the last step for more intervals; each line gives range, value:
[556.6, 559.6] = 139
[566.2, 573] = 152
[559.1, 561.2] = 136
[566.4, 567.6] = 150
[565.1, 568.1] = 150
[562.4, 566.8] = 147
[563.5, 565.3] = 149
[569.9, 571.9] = 149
